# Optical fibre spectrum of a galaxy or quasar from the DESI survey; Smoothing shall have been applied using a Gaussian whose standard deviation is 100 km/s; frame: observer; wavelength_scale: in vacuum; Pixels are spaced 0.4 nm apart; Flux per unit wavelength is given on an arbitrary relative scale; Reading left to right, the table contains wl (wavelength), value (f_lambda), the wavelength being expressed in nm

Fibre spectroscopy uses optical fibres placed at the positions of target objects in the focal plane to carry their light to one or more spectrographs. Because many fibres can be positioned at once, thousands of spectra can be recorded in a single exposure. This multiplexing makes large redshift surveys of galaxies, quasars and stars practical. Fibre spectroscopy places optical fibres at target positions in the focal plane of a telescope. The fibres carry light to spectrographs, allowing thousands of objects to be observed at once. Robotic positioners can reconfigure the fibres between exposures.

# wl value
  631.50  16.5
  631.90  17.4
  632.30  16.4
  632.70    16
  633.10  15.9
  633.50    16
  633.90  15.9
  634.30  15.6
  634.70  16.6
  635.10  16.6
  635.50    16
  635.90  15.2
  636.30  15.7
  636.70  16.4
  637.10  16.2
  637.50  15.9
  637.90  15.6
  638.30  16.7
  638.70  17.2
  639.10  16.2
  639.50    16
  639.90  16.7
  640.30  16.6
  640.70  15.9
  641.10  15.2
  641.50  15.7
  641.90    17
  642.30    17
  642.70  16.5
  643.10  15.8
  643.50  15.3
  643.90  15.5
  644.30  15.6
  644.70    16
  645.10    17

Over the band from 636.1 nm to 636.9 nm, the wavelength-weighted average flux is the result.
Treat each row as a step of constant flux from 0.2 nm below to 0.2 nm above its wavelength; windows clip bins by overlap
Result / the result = 16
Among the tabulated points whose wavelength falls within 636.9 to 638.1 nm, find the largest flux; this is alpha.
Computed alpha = 16.2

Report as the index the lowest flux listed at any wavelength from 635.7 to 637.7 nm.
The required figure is 15.2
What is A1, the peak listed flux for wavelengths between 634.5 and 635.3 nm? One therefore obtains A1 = 16.6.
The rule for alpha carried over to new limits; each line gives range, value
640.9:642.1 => 17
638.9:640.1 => 16.7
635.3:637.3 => 16.4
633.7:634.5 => 15.9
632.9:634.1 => 16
